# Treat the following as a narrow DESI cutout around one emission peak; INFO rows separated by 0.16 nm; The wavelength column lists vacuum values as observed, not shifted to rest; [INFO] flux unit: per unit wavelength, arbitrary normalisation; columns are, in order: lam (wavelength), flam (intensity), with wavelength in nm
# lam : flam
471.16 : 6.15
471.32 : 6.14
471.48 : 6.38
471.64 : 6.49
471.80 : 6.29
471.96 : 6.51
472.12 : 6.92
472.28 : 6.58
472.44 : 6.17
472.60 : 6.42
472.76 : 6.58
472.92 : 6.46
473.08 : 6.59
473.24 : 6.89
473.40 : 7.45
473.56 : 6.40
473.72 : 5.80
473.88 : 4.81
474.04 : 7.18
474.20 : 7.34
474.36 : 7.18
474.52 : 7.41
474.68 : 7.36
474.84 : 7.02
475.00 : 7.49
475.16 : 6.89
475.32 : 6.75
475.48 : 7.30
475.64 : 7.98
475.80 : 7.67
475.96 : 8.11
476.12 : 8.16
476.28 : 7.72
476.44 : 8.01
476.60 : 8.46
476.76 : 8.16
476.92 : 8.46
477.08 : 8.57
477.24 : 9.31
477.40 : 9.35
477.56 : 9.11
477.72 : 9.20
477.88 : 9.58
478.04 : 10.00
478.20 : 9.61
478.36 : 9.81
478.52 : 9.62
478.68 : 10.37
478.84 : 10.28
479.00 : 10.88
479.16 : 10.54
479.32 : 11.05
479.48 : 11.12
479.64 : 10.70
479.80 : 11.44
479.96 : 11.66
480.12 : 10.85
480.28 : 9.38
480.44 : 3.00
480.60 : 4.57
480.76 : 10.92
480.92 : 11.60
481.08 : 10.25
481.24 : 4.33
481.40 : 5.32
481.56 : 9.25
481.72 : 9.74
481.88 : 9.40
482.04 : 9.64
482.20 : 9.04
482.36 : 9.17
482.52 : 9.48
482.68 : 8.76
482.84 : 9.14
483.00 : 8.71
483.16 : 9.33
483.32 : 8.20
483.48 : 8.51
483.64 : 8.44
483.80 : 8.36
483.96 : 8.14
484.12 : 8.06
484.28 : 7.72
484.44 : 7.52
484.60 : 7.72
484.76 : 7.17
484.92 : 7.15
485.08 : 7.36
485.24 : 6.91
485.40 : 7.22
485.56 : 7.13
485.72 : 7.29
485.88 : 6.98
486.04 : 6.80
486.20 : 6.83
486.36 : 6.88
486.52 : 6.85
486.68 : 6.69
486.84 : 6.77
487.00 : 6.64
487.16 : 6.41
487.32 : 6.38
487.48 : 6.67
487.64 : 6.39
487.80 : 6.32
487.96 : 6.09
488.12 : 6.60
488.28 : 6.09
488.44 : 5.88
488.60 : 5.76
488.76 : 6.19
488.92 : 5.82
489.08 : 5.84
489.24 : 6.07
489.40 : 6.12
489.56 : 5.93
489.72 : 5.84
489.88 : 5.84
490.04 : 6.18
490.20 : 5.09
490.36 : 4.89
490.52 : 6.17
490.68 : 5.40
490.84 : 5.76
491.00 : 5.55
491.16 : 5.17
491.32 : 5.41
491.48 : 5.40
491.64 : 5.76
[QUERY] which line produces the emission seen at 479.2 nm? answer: C IV 1549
